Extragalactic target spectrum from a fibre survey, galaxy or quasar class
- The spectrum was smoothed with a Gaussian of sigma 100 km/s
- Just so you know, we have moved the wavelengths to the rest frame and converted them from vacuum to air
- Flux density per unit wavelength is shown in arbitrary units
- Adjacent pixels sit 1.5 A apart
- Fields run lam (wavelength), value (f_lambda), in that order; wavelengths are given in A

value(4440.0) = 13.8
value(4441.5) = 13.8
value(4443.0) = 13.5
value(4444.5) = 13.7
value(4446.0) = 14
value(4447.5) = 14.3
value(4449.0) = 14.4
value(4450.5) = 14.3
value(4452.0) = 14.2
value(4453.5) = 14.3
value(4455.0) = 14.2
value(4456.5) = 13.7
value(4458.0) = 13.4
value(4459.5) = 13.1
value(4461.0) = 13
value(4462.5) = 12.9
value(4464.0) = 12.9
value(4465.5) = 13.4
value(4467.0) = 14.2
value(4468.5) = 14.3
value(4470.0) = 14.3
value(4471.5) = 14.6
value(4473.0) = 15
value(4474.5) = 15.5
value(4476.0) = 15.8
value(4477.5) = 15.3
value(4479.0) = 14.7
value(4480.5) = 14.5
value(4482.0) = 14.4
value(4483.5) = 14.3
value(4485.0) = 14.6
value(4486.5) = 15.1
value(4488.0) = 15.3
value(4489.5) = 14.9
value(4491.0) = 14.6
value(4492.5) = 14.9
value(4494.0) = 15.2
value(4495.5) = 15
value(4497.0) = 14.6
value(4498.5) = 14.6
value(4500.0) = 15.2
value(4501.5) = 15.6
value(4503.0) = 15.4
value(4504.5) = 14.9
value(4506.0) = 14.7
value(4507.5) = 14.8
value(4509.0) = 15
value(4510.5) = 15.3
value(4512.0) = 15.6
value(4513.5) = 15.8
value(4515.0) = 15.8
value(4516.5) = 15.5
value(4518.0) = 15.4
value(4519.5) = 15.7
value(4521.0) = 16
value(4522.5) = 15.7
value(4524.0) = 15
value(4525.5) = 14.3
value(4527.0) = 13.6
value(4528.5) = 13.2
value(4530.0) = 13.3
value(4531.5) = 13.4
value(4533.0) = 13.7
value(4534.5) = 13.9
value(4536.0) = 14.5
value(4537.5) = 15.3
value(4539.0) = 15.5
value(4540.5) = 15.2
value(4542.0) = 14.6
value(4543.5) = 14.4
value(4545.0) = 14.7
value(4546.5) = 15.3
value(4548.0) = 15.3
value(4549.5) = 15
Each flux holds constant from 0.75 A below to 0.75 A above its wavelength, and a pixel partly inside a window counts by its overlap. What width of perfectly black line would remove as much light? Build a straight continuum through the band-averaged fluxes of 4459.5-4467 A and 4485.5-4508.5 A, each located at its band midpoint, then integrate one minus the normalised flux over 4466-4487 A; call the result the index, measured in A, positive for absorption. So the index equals -1.3 A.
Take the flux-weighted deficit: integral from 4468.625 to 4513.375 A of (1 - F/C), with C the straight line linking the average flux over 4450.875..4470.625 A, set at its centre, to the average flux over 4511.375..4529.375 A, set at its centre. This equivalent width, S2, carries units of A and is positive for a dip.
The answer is -1.7 A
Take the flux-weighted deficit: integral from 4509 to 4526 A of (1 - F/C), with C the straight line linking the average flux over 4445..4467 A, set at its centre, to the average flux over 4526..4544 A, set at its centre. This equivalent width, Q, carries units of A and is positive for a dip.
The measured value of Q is -1.6 A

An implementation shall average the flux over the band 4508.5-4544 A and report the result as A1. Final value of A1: 14.8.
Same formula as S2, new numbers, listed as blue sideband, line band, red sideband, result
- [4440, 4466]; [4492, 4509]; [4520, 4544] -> -1.0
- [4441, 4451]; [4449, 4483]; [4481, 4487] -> 0.3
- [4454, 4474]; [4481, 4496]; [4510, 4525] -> -0.2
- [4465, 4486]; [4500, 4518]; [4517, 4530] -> -0.7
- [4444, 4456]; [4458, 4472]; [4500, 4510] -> 0.8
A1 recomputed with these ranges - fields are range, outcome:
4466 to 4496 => 14.8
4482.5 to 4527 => 15.1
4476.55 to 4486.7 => 14.7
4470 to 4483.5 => 14.9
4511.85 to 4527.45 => 15.3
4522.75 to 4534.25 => 13.9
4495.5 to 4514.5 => 15.1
